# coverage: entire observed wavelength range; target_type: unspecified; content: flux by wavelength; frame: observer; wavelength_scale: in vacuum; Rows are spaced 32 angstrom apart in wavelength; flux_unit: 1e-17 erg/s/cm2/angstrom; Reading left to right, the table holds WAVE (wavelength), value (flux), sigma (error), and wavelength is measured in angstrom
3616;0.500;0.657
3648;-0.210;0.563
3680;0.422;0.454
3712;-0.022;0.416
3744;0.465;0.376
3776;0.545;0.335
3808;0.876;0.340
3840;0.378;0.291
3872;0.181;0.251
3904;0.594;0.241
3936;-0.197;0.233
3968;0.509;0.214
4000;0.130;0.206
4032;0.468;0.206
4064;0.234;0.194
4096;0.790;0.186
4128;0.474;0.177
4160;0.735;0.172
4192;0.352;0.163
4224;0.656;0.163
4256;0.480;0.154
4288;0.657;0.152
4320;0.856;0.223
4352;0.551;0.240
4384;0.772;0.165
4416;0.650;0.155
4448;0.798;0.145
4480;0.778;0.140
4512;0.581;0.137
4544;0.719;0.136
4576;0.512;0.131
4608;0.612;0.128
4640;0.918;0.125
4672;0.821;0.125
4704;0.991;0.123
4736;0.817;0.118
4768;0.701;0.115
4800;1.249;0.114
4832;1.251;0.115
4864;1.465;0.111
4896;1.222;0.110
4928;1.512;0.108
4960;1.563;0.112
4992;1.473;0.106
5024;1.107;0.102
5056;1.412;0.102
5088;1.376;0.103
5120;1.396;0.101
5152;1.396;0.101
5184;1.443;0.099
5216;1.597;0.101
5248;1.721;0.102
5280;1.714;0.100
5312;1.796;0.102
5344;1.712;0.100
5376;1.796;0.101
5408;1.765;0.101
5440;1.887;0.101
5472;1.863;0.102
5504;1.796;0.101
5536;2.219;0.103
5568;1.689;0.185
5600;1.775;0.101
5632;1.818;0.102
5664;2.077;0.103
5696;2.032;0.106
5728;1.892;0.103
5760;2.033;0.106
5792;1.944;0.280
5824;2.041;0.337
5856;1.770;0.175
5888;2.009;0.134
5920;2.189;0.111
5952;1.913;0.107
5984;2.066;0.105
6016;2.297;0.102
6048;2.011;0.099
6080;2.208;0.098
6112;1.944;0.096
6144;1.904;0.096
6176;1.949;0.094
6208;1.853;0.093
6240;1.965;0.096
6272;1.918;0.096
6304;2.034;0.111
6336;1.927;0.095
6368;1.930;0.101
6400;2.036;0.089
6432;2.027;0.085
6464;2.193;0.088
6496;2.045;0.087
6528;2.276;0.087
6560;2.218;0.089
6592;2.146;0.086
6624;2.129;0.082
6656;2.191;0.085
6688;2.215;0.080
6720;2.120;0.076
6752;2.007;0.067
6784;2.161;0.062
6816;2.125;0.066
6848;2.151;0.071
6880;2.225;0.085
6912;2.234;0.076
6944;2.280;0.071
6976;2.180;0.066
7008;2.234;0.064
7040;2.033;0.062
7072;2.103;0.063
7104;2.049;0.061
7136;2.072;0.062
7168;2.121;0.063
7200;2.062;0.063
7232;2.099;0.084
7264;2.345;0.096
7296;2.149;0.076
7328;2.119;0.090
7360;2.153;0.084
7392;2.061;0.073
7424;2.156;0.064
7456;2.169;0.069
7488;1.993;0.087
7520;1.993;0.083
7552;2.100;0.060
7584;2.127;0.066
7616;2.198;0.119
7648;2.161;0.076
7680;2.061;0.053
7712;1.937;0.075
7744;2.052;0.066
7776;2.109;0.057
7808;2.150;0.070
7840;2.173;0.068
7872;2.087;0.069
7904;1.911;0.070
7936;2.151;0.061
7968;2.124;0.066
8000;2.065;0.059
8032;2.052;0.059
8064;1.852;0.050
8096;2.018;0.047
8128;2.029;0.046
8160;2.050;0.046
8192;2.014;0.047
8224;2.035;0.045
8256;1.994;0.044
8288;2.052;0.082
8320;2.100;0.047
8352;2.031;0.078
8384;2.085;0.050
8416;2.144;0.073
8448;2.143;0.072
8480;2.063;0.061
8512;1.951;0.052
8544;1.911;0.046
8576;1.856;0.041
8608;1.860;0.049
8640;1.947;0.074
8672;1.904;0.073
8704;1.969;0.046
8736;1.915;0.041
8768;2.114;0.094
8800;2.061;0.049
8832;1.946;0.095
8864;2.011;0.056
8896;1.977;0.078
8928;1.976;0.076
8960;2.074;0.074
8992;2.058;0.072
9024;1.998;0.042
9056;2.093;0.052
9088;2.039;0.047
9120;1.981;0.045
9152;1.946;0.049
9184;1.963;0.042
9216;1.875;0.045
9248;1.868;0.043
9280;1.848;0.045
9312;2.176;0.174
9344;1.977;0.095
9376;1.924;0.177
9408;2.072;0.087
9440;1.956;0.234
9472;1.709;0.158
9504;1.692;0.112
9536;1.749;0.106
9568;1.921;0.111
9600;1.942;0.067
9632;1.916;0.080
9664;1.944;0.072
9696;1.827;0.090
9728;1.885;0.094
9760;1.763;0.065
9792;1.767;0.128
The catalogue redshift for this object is 0.20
